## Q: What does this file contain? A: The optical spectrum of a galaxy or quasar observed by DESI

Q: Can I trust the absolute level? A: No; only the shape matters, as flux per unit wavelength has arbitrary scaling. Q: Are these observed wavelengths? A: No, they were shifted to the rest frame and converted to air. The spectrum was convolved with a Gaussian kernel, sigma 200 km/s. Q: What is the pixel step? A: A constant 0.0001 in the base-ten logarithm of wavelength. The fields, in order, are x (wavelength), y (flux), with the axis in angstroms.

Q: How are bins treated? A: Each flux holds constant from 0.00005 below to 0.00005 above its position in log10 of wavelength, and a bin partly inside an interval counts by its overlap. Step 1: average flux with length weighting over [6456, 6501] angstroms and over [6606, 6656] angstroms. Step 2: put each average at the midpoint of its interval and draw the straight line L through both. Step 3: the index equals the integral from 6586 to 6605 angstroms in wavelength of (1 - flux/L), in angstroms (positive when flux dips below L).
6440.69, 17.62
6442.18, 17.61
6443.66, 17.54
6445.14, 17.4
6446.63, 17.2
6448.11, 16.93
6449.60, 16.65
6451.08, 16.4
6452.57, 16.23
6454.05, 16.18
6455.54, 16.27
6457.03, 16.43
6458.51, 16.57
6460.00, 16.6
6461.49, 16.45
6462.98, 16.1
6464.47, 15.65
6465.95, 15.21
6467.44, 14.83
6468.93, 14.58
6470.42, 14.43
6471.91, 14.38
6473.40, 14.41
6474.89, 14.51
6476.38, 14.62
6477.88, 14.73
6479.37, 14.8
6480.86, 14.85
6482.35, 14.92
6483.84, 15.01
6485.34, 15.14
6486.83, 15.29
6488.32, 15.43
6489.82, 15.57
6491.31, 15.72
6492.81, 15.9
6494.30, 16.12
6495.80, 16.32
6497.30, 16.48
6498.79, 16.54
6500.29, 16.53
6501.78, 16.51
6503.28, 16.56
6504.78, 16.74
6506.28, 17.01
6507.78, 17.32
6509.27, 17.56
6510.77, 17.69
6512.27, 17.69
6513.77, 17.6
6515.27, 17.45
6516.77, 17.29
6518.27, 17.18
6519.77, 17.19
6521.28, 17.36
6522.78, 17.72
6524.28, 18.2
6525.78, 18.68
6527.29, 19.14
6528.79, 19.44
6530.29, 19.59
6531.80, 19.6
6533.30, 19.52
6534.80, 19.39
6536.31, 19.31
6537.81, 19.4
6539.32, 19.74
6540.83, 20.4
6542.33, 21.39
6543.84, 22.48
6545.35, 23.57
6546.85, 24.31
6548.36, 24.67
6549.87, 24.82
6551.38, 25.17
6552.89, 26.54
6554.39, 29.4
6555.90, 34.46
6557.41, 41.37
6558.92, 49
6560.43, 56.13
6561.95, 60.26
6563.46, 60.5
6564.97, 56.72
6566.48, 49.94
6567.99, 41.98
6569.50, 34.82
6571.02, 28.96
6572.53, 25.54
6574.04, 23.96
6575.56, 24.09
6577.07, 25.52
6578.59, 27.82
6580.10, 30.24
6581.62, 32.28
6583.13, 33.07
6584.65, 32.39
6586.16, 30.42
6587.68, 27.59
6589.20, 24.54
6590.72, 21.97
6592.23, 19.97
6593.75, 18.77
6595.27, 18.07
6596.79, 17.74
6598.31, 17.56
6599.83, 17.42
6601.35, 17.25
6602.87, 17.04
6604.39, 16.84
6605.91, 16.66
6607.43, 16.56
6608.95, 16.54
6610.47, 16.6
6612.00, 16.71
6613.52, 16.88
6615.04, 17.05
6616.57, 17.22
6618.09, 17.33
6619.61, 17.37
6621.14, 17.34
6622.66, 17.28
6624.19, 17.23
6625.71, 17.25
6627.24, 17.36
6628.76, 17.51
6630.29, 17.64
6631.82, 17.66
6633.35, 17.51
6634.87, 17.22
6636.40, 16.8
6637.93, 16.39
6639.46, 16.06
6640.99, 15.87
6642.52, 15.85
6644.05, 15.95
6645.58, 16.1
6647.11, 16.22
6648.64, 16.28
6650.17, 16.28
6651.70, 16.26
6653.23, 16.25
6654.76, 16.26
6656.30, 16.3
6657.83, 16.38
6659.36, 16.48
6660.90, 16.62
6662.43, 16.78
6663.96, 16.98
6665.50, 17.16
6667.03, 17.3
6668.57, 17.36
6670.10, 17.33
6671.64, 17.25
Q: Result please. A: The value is -4.2 angstroms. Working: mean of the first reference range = 15.5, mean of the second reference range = 16.8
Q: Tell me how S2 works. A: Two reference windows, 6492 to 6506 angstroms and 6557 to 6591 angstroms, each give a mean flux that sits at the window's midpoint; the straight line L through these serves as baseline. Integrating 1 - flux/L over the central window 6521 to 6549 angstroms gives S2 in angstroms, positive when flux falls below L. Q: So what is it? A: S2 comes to 6.3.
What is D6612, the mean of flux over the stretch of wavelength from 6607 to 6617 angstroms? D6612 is 16.8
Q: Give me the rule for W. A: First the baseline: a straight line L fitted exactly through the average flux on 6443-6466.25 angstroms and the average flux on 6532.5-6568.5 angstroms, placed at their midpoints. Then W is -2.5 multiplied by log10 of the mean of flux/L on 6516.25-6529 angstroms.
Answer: 0.49 mag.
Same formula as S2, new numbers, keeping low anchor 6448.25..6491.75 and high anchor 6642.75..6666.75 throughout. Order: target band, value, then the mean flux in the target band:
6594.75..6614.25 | -1.1 angstroms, 17.1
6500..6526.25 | -2.8 angstroms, 17.4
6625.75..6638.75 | -0.8 angstroms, 17.2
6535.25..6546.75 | -3.8 angstroms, 21.1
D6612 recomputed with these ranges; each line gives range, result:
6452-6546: 17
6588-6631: 17.9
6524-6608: 27.3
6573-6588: 28.7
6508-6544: 18.7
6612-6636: 17.3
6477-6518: 16.3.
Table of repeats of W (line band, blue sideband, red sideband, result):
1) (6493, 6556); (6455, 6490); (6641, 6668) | -0.246 mag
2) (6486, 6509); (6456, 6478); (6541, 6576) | 0.319 mag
